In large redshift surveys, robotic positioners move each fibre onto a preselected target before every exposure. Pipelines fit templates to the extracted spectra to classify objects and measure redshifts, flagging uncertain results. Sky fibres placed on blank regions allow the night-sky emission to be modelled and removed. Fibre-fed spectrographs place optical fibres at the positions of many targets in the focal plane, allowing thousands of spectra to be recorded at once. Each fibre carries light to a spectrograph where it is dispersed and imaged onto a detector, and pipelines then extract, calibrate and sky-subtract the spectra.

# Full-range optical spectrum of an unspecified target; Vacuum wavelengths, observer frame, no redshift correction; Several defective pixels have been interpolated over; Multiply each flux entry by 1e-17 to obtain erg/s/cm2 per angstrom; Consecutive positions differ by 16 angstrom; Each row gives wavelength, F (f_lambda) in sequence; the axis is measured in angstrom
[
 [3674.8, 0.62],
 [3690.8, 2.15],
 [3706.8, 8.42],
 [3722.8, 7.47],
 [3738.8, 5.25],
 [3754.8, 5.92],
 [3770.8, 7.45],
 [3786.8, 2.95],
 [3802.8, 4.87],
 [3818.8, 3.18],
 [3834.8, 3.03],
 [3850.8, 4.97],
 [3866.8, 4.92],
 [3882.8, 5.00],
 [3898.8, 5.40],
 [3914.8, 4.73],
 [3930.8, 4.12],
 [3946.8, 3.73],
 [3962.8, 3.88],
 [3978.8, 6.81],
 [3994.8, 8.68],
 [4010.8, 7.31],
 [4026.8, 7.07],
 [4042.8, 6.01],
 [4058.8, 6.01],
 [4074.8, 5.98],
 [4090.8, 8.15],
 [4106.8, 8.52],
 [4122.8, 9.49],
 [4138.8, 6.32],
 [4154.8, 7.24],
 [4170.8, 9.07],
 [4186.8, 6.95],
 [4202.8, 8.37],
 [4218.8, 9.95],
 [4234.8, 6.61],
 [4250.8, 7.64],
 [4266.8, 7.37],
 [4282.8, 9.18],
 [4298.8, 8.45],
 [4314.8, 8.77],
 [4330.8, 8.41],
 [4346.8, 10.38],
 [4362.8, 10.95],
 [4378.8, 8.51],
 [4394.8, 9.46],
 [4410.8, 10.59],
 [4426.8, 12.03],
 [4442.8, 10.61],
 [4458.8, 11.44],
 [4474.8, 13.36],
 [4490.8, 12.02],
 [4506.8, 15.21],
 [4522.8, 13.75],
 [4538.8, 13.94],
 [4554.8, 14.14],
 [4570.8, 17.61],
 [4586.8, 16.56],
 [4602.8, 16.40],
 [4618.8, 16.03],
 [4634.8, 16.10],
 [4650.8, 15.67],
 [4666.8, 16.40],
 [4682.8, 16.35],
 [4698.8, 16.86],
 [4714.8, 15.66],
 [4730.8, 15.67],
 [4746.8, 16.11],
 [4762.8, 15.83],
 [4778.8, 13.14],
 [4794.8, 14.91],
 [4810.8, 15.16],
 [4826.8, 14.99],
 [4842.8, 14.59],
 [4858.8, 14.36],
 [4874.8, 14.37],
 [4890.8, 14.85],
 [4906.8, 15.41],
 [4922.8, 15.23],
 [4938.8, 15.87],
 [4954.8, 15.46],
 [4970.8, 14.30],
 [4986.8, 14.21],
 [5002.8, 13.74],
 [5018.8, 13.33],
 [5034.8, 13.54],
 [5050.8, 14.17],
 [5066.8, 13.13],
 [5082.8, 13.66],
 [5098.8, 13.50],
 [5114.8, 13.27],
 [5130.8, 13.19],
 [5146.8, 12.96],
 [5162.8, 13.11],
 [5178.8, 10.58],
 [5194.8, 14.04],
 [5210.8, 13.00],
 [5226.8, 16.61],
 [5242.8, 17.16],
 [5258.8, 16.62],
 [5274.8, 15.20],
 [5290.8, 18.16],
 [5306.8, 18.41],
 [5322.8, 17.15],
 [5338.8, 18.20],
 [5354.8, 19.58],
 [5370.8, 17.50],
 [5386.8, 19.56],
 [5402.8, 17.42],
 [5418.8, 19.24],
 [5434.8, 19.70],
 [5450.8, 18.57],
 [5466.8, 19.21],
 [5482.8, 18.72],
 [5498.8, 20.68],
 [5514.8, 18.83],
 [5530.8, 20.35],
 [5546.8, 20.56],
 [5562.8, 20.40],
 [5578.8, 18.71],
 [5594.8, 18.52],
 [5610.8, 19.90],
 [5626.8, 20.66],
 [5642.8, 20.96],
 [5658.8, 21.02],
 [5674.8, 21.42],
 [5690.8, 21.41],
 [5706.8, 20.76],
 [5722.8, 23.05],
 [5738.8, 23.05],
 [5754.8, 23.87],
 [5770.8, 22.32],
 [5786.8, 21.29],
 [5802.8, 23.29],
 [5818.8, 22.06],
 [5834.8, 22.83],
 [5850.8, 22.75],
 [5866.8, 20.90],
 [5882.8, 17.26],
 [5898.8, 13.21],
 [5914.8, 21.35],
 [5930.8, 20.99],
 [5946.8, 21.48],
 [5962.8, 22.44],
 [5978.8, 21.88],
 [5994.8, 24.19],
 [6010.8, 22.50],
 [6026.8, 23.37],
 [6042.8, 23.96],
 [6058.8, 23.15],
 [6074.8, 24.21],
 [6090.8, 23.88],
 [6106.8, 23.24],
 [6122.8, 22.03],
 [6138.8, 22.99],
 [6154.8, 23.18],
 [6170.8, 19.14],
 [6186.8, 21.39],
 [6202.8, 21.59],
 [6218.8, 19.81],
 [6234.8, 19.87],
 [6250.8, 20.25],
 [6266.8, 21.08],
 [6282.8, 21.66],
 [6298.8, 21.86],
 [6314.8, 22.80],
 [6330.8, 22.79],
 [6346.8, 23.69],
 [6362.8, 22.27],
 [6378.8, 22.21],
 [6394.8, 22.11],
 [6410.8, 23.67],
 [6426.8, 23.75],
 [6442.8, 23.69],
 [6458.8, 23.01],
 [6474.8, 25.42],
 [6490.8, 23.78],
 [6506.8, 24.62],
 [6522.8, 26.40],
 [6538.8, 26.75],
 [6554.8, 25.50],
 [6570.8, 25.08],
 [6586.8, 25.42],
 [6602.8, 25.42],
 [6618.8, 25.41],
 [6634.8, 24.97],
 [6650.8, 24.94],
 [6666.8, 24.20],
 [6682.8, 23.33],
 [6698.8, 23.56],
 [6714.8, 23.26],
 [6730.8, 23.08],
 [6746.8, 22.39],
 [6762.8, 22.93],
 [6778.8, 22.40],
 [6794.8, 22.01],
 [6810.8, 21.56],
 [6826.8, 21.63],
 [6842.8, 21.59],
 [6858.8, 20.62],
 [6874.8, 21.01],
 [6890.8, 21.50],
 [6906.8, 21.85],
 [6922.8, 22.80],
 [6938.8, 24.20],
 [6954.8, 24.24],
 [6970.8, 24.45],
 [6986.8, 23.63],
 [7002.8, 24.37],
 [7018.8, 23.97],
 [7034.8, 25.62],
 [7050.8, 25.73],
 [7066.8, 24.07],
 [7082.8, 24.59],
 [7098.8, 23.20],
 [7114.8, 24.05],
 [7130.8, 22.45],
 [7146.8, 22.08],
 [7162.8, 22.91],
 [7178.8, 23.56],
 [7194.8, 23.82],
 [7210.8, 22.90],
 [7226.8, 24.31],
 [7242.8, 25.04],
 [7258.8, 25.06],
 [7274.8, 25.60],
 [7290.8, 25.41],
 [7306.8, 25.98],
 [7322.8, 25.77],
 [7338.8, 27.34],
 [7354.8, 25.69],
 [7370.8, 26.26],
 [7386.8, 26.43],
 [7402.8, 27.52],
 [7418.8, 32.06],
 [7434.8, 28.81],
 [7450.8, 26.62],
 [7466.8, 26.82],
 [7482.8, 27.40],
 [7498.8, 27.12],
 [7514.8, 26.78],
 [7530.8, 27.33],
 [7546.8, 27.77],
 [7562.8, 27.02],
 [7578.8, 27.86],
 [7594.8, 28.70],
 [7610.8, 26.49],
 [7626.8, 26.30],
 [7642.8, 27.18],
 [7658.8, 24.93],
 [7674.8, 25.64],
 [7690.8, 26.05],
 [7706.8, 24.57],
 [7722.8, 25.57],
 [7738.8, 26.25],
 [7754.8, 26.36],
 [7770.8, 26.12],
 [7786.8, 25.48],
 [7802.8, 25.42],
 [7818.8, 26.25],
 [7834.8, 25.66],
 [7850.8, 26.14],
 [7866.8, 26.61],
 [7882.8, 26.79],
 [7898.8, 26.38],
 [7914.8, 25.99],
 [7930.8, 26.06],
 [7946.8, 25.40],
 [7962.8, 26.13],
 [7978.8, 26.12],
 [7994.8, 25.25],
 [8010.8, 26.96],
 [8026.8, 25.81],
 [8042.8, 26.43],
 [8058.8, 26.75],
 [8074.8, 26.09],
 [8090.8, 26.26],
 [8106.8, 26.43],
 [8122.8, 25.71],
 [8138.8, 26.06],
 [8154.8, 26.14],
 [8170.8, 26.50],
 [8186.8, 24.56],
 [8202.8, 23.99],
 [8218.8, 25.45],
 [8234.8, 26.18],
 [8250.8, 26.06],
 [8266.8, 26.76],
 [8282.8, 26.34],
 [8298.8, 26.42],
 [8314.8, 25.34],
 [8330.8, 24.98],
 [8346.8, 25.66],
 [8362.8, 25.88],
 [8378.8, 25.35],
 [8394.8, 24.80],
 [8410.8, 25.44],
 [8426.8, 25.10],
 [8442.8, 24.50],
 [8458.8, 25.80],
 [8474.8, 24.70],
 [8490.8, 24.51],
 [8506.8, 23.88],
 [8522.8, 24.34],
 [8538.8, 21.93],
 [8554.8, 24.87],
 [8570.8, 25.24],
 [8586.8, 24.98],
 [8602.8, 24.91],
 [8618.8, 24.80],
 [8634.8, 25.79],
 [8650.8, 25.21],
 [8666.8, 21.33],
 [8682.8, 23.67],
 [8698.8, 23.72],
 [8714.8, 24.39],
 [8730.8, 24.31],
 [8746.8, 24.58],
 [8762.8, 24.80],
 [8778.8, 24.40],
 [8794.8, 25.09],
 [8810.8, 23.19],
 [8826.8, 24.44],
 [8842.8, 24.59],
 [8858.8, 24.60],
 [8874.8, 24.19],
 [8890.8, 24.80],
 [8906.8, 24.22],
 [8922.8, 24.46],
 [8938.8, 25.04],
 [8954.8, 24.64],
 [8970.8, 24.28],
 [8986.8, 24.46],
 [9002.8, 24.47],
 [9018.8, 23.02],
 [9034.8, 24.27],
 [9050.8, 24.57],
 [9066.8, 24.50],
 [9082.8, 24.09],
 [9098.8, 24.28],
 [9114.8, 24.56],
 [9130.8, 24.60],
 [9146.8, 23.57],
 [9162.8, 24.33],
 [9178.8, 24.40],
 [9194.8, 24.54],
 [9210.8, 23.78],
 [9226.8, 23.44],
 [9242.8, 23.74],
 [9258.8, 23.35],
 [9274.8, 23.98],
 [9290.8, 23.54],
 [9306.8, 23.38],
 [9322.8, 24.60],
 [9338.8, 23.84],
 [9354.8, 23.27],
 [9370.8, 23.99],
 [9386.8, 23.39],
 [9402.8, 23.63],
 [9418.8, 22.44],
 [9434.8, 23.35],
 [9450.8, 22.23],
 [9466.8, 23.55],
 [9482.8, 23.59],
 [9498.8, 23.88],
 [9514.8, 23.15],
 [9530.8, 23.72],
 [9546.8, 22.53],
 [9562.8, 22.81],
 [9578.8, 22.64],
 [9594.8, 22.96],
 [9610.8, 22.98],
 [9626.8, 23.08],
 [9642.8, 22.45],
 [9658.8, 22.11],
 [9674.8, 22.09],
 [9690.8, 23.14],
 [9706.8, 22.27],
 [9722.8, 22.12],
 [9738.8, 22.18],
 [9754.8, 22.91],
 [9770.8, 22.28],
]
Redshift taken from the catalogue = 0.000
